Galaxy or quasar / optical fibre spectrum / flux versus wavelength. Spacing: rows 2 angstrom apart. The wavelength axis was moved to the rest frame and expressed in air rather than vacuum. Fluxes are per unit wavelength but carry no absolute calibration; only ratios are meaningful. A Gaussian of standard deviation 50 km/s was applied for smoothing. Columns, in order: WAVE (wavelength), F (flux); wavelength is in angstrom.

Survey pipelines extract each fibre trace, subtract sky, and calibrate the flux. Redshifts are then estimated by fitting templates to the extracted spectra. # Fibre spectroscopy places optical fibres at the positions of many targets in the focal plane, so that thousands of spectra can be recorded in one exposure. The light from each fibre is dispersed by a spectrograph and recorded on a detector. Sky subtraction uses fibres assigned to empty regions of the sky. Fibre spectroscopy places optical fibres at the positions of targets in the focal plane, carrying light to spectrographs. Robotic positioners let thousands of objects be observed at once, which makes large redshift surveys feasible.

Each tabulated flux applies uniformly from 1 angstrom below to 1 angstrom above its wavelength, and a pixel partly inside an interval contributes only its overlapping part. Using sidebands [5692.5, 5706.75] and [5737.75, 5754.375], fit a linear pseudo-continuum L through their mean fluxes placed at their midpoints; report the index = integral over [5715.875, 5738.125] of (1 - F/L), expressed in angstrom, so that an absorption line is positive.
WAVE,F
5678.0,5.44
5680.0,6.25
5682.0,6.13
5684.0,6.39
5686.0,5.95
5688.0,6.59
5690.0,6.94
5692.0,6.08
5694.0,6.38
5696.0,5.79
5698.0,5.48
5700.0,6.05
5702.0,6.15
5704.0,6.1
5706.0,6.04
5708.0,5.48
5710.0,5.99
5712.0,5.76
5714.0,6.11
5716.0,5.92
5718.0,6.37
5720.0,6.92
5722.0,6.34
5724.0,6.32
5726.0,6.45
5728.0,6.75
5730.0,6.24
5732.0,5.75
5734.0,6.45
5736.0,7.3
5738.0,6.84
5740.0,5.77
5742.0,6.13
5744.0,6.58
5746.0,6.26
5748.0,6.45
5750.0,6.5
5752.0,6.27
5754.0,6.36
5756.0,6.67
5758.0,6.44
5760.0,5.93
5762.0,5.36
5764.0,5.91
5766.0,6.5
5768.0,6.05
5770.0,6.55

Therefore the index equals -1.0 angstrom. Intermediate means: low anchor 6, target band 6.48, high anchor 6.33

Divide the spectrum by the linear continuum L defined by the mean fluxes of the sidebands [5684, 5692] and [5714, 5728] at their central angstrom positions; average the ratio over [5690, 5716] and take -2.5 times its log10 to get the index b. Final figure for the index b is 0.074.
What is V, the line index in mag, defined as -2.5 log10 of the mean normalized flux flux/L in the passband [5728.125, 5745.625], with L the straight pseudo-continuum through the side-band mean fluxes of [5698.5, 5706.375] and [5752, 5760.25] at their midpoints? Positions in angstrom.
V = -0.02 mag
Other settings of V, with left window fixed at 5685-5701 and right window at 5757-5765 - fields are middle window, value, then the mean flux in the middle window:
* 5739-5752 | -0.06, 6.28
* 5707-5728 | -0.02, 6.19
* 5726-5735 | -0.05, 6.31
